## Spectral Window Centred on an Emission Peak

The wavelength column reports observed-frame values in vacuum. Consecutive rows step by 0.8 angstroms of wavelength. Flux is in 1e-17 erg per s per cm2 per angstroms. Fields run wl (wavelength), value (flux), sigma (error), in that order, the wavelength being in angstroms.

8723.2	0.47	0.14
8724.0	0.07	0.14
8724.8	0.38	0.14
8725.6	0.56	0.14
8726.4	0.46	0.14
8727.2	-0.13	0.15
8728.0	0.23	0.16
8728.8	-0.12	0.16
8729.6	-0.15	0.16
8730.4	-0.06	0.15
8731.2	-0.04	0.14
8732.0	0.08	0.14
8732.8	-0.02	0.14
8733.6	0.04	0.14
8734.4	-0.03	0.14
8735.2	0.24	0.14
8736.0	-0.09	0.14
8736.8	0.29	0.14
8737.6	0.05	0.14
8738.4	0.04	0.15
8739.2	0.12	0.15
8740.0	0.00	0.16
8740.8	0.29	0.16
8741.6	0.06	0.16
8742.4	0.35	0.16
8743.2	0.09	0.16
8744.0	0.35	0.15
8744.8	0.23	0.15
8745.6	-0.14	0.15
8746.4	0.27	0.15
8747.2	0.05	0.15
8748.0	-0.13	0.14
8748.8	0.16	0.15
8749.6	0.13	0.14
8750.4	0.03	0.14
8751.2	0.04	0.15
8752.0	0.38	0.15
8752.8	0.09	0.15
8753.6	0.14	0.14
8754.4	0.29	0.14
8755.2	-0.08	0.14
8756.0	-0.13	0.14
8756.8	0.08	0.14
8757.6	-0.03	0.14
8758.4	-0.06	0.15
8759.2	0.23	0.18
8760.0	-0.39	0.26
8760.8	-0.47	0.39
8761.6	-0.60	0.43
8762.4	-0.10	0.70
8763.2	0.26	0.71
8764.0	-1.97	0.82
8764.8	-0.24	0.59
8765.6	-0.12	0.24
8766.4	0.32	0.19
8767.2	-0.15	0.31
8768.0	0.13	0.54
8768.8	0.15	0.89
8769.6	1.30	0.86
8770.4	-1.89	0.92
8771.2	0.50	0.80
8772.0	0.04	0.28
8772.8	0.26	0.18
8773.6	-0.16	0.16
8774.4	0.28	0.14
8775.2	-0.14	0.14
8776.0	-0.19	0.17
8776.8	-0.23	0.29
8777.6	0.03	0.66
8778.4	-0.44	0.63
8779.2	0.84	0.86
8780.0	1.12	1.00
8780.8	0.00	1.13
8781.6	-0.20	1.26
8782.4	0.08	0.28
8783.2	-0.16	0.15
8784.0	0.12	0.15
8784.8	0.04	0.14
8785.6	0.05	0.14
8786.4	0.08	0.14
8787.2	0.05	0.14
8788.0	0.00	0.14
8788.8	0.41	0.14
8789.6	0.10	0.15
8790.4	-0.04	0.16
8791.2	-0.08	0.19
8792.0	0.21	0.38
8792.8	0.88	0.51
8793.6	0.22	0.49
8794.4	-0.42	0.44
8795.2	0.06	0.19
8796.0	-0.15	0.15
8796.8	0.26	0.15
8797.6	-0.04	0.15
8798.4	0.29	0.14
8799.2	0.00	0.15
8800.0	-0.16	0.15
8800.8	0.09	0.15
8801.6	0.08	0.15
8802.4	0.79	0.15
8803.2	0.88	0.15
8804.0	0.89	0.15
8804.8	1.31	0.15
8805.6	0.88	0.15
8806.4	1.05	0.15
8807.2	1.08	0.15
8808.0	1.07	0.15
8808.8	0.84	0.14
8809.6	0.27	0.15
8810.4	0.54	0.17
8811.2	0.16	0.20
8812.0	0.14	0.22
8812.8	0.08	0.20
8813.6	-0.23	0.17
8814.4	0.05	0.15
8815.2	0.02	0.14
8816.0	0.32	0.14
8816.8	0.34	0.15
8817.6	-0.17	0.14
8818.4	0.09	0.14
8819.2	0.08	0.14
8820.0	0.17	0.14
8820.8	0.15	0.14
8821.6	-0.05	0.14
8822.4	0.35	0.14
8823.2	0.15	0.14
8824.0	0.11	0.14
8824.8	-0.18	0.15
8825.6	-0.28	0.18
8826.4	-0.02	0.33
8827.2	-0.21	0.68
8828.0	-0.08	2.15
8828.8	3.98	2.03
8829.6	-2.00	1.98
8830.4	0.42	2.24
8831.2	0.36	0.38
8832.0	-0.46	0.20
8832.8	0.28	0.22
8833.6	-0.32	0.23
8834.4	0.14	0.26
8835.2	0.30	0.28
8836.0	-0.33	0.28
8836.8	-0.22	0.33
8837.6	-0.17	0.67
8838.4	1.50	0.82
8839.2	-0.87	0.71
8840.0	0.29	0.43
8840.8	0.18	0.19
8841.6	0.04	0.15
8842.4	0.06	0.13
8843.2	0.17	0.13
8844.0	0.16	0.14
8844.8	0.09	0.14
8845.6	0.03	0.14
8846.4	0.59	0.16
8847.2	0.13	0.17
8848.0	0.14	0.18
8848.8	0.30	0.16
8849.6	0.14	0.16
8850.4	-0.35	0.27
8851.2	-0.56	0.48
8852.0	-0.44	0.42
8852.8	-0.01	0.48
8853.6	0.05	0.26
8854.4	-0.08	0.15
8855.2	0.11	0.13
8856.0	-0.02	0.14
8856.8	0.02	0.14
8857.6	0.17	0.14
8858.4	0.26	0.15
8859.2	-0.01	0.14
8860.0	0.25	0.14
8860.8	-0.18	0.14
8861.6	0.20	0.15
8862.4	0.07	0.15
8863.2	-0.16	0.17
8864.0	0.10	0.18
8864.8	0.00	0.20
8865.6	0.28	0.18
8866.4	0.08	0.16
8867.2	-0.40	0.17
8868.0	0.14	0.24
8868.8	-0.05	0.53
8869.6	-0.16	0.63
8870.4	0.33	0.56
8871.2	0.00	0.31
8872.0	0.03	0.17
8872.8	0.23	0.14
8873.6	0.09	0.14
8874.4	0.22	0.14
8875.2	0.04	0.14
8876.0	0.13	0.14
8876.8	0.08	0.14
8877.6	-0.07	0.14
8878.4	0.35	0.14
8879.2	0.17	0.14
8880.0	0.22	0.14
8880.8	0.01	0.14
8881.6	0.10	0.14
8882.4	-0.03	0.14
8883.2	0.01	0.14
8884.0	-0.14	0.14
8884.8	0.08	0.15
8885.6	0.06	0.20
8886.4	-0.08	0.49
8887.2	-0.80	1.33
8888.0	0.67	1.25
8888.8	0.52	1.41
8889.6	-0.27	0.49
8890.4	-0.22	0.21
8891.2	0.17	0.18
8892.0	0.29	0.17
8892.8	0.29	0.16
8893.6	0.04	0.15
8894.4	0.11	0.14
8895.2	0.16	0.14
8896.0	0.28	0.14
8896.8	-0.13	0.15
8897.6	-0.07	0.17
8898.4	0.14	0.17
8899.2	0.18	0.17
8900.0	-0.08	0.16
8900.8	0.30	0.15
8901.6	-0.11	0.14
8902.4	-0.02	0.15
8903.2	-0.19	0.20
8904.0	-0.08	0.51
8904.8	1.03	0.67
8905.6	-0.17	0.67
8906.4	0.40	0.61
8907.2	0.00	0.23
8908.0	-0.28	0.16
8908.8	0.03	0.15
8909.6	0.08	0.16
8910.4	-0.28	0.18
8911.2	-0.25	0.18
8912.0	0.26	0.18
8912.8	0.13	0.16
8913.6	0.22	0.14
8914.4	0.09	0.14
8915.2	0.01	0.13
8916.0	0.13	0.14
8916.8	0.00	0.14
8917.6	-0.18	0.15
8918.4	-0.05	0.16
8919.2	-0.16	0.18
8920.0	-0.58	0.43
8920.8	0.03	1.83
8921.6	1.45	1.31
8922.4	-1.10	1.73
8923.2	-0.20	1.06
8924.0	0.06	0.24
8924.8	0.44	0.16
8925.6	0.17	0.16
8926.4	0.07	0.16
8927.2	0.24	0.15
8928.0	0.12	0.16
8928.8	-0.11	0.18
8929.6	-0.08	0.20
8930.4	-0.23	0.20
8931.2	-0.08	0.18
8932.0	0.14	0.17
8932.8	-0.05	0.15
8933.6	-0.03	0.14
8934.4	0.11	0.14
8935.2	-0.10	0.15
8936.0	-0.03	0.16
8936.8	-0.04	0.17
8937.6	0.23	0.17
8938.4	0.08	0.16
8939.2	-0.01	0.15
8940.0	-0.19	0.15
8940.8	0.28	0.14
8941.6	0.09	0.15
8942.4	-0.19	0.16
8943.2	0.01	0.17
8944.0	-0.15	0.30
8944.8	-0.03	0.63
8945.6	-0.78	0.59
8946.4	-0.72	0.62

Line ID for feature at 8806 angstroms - [O III]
